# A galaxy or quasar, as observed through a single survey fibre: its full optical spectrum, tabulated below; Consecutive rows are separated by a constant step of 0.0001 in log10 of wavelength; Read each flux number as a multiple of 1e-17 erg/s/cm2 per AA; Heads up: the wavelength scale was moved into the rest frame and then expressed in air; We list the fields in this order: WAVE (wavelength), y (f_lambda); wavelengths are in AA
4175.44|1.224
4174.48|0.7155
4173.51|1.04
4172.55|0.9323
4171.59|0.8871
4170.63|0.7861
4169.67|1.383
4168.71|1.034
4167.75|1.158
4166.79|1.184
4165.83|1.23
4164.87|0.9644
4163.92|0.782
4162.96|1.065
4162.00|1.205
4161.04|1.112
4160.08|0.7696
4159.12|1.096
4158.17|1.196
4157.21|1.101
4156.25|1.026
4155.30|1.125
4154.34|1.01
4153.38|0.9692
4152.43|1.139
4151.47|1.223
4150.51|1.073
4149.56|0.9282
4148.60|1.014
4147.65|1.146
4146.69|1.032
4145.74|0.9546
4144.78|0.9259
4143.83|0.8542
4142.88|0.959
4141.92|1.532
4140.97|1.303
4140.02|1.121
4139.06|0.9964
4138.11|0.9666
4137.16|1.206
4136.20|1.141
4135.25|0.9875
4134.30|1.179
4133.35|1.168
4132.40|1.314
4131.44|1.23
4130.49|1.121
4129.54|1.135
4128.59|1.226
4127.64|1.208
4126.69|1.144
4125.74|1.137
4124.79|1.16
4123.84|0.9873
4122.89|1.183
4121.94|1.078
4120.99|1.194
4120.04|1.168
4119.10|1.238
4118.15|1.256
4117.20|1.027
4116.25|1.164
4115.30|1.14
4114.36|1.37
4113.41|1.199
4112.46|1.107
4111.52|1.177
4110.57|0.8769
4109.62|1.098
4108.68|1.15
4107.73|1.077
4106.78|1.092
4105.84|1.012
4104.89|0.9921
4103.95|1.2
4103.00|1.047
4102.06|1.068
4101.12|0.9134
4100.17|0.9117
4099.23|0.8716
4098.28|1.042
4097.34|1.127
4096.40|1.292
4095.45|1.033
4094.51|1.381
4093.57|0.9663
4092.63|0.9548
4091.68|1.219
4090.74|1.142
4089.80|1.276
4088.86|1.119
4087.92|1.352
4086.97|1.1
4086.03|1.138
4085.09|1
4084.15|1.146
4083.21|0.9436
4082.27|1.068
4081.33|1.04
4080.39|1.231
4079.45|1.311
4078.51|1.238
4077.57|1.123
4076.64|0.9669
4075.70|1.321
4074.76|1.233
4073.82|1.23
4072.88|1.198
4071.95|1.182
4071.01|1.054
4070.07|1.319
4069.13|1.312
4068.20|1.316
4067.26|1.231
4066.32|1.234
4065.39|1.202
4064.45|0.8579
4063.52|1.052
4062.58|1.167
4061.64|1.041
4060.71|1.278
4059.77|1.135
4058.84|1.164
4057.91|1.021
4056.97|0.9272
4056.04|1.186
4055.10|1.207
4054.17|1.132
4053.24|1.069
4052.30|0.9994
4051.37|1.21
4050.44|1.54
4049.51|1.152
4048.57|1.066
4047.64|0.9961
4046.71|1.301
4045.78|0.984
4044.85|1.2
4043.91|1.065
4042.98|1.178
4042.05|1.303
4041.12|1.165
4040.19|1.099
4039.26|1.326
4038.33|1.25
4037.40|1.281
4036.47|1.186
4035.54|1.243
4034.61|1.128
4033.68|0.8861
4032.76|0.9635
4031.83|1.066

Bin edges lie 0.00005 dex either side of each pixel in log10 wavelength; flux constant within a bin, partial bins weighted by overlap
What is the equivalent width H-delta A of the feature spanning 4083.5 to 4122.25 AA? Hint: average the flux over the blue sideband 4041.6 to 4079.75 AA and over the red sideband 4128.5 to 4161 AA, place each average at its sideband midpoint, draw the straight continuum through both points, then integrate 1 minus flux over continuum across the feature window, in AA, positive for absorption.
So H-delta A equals 0.4 AA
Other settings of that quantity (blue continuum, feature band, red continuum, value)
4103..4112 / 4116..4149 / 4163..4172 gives -1.99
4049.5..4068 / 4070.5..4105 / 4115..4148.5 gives 0.49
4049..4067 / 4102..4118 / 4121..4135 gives 0.62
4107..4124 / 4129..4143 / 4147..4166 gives -0.83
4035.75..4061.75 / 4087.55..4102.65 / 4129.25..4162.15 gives 0.35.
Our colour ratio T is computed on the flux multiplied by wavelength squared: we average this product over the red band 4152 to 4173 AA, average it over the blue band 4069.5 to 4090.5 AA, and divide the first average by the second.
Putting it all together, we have 0.94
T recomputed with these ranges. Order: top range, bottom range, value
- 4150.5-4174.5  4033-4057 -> 0.96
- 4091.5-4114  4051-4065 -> 1.00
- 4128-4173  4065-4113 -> 0.99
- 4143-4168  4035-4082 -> 0.94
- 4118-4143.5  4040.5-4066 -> 1.06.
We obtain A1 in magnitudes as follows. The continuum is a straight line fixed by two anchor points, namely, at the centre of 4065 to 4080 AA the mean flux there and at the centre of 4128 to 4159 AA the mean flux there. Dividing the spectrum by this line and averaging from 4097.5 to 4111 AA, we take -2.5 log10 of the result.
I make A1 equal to 0.137 mag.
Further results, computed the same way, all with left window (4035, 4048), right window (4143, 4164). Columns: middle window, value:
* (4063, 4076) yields -0.043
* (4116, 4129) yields -0.074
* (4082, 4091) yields -0.004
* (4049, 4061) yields 0.013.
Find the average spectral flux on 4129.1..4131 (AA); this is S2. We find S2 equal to 1.13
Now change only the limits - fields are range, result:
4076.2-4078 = 1.05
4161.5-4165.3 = 1.01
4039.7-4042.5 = 1.19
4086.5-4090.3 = 1.21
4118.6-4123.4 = 1.17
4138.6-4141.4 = 1.14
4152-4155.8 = 1.06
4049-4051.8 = 1.3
